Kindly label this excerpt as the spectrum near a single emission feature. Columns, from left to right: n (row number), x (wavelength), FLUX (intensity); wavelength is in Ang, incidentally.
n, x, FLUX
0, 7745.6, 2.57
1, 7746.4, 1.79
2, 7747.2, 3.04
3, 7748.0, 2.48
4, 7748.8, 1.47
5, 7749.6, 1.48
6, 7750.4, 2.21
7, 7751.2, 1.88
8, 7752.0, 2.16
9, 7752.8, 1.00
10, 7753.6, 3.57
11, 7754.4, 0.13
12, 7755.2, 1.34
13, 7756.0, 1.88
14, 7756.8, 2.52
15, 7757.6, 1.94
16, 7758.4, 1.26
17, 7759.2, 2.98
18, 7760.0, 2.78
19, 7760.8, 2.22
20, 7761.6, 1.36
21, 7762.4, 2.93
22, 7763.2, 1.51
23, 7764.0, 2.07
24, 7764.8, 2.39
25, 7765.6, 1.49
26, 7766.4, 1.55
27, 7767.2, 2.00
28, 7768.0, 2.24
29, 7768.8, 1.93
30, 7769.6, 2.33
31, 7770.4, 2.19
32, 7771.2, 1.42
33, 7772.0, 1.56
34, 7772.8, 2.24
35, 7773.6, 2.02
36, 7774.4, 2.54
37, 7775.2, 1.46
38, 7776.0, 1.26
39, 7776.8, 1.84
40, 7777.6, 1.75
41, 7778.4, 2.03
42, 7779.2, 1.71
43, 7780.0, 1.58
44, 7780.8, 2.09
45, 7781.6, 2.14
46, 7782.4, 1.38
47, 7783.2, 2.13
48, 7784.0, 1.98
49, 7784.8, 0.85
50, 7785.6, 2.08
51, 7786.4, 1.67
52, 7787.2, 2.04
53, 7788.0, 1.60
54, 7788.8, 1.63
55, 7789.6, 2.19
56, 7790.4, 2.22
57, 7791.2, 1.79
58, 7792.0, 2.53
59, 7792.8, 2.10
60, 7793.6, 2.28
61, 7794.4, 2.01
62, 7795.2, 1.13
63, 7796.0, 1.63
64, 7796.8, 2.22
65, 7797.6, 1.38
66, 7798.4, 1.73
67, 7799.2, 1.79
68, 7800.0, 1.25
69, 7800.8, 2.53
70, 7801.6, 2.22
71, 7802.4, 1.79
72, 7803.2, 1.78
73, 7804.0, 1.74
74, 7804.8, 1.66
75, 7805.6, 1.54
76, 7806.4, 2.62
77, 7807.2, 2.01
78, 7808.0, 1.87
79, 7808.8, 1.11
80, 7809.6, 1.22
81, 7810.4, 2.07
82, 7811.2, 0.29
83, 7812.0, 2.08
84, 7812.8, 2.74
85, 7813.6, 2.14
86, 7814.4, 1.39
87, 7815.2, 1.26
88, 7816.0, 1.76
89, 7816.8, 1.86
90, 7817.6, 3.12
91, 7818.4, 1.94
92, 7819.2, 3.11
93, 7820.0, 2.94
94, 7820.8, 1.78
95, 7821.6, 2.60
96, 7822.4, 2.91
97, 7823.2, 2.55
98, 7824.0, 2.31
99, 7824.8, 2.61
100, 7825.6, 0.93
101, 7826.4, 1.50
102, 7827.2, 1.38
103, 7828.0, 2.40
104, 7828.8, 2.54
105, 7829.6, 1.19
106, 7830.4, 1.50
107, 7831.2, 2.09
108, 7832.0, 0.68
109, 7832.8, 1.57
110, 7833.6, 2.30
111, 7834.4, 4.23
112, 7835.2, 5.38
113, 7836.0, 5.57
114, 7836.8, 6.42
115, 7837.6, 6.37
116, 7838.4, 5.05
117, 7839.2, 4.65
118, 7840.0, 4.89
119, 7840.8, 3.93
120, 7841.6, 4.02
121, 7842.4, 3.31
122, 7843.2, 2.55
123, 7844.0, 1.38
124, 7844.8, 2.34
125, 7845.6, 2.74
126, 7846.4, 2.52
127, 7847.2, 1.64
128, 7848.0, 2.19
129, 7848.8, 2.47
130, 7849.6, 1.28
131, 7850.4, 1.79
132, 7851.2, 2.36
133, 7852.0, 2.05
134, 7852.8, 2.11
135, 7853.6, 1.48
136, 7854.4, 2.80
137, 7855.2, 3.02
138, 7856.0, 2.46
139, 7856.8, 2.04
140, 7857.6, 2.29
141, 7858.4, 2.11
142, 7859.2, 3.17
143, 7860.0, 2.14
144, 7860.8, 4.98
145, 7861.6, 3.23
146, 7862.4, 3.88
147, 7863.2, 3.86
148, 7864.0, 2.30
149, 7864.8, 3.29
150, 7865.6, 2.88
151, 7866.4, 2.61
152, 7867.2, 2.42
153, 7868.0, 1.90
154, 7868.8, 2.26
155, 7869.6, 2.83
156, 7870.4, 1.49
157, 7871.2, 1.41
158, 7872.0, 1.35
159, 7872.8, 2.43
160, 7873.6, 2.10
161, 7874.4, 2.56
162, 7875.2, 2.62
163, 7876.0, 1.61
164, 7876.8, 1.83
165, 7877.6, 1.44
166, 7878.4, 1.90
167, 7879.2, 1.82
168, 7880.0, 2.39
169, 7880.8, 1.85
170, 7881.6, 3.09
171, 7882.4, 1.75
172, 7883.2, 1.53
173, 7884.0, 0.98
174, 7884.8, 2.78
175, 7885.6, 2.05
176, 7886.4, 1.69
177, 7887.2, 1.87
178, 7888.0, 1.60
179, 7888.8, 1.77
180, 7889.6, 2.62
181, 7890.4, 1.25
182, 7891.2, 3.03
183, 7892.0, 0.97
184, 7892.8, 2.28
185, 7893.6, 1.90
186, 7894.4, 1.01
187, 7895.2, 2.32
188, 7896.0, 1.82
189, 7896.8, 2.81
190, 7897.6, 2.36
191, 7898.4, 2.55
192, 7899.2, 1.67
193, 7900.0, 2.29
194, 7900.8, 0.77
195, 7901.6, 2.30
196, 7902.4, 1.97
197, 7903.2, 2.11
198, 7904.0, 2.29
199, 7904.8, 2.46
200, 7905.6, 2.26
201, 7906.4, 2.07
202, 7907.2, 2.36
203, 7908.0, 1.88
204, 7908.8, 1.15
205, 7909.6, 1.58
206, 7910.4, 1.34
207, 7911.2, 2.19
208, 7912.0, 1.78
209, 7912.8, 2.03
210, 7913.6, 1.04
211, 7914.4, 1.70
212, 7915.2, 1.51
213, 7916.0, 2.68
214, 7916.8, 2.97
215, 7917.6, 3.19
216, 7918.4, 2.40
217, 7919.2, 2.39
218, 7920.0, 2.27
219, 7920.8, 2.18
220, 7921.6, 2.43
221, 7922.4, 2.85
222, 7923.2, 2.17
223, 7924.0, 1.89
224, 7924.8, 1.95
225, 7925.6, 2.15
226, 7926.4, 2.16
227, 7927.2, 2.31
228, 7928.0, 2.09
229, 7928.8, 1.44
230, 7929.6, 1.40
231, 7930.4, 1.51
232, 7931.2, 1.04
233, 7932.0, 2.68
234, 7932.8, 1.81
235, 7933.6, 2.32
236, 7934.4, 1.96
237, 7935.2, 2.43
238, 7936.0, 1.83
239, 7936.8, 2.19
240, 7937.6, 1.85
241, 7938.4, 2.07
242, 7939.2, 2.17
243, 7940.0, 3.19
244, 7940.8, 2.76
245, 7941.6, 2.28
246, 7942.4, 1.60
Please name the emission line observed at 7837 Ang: H-alpha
